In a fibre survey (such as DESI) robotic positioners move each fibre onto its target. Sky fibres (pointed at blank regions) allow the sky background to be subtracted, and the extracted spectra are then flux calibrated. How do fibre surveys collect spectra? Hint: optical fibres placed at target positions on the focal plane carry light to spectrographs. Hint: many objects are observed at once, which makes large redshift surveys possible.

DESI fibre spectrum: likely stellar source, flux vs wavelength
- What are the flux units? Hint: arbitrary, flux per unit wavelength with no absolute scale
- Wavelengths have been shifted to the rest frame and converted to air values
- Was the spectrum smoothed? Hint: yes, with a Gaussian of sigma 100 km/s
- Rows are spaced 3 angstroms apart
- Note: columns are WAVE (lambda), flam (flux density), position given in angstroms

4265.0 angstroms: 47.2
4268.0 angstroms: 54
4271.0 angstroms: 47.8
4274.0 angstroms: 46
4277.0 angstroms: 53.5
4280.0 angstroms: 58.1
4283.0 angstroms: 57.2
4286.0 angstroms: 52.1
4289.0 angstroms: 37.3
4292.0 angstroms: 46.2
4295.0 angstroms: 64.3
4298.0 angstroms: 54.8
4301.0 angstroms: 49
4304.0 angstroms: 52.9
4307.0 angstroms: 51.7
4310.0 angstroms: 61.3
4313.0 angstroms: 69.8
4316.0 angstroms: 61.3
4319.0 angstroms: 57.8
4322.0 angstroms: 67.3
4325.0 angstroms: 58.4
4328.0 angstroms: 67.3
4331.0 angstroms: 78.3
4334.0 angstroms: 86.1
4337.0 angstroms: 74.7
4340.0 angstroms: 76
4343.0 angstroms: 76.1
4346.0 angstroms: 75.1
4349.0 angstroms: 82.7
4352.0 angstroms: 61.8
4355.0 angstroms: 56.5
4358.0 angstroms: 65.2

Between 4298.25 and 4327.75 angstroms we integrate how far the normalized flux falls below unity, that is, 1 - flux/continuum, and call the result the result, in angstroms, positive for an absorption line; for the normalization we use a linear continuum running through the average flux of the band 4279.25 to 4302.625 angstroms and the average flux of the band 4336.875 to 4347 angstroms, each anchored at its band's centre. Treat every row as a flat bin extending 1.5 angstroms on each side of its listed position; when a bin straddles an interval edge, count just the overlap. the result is 1.6 angstroms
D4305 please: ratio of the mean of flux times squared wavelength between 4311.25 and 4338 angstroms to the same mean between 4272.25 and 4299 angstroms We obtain 1.3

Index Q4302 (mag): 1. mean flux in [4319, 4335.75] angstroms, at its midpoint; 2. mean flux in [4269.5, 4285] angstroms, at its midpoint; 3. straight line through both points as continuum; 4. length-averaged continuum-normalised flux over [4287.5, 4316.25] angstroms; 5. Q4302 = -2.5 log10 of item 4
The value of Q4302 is 0.13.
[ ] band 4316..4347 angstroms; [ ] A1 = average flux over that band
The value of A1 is 71.2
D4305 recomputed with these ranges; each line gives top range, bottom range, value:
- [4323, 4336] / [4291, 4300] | 1.33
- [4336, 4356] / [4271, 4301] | 1.43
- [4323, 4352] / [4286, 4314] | 1.40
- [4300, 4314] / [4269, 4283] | 1.11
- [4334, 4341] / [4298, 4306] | 1.53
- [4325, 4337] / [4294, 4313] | 1.34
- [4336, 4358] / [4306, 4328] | 1.17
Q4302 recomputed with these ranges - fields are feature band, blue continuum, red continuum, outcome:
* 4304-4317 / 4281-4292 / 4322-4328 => -0.04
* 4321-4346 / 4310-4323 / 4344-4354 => -0.08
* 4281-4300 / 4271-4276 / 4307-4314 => 0.04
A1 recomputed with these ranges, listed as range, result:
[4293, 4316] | 57.7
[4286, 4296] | 48.9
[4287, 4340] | 61.4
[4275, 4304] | 52.4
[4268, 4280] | 50.8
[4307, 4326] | 61.9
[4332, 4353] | 76.5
